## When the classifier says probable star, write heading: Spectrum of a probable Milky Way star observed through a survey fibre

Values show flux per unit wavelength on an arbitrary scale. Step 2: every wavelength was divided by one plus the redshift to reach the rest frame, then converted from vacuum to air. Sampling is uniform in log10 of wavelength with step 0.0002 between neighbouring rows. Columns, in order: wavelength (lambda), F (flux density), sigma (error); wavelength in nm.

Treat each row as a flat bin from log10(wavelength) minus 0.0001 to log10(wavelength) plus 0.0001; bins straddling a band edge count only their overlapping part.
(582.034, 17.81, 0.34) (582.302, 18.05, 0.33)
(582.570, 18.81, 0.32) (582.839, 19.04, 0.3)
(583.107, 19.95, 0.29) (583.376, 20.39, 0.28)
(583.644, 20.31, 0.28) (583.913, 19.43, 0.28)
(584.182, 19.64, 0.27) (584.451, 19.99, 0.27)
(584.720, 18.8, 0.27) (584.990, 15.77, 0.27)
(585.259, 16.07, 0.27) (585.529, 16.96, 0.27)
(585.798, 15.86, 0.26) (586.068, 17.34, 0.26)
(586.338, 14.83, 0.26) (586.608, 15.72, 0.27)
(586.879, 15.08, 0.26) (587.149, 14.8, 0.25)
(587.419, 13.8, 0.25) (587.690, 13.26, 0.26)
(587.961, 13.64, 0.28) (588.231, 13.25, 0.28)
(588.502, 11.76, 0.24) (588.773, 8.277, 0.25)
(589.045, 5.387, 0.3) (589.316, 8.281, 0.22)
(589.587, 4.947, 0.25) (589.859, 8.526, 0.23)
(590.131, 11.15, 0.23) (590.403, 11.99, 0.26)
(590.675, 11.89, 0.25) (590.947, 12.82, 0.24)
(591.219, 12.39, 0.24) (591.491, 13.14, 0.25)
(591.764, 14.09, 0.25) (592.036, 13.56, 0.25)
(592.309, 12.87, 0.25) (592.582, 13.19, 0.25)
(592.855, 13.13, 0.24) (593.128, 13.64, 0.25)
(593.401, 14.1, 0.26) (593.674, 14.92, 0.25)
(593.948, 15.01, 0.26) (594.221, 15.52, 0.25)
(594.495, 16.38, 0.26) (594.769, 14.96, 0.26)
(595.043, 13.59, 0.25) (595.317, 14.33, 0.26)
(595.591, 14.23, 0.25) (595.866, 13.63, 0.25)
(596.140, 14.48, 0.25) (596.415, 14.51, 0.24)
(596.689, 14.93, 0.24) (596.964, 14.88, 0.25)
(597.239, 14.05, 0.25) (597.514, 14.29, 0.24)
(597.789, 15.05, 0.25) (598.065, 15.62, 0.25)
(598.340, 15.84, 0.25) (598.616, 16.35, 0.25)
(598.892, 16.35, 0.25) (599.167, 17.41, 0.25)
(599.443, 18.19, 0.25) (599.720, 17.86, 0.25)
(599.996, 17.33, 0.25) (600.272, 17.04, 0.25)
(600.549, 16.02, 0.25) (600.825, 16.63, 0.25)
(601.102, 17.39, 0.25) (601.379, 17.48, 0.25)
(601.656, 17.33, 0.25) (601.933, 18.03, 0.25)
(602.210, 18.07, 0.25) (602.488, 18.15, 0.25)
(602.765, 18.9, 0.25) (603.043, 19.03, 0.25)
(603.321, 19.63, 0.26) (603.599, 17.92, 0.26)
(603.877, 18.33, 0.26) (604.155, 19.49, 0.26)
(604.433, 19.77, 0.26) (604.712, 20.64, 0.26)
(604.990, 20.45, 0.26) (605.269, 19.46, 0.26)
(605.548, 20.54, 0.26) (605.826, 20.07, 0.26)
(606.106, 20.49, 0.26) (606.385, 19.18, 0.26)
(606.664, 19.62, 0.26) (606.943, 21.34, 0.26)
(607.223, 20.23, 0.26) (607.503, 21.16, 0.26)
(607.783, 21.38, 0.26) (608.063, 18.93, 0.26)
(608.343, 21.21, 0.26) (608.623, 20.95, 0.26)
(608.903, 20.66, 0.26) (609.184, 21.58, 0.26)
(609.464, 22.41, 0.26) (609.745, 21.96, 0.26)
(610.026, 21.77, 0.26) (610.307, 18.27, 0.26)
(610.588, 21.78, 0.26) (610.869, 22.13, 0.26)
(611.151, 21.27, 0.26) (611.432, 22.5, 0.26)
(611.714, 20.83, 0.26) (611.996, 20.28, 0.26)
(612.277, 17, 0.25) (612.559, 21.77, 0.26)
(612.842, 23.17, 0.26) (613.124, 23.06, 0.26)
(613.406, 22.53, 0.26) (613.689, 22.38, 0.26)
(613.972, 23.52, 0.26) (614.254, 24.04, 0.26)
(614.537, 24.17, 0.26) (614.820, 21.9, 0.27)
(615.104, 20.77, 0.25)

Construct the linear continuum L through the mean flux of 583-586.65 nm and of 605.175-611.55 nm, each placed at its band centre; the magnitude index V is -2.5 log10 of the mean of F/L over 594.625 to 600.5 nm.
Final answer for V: 0.25 mag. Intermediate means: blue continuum 18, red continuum 20.8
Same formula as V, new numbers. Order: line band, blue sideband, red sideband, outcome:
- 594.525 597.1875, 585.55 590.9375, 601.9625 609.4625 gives 0.08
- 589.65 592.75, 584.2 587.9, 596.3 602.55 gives 0.31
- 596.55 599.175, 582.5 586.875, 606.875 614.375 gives 0.27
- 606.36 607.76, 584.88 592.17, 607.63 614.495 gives -0.03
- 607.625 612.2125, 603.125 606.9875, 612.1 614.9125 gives 0.01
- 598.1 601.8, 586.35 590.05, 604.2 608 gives 0.02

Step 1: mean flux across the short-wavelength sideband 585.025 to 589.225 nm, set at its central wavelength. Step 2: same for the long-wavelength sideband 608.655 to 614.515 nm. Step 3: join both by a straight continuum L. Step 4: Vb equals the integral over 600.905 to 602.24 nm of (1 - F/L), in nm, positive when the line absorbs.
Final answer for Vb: 0.06 nm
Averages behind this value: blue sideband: 13.7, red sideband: 21.7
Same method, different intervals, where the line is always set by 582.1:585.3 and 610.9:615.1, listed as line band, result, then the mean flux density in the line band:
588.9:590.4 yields 0.88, 8.04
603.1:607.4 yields 0.28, 19.8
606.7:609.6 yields 0.07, 20.9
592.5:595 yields 0.68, 14.5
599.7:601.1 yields 0.25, 16.9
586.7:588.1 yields 0.37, 14.2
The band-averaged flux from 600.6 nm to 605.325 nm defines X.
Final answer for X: 18.6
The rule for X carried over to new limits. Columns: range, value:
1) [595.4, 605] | 17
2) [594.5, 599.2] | 15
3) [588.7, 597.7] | 12.9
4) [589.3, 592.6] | 11.5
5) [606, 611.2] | 20.9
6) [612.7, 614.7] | 23.3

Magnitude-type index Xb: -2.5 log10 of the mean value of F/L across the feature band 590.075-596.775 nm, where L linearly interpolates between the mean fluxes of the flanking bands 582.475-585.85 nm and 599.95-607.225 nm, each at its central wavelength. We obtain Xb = 0.33 mag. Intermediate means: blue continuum 18.6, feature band 13.8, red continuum 18.8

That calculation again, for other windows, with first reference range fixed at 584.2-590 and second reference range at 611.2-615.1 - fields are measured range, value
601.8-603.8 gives 0.01 mag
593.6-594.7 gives 0.03 mag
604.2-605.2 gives -0.05 mag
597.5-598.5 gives 0.12 mag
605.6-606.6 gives -0.01 mag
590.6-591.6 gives 0.18 mag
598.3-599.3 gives 0.05 mag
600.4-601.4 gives 0.08 mag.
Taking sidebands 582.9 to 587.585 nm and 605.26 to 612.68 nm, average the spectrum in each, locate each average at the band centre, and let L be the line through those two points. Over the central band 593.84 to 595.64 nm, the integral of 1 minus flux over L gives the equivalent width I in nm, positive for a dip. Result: 0.37 nm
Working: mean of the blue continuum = 17.3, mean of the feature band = 14.9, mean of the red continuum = 20.7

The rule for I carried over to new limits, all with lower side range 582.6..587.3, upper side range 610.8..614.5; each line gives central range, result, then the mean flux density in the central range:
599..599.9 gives 0.097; 17.8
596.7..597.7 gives 0.258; 14.5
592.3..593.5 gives 0.347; 13.4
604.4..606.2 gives 0.051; 20.2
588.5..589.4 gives 0.509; 7.94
